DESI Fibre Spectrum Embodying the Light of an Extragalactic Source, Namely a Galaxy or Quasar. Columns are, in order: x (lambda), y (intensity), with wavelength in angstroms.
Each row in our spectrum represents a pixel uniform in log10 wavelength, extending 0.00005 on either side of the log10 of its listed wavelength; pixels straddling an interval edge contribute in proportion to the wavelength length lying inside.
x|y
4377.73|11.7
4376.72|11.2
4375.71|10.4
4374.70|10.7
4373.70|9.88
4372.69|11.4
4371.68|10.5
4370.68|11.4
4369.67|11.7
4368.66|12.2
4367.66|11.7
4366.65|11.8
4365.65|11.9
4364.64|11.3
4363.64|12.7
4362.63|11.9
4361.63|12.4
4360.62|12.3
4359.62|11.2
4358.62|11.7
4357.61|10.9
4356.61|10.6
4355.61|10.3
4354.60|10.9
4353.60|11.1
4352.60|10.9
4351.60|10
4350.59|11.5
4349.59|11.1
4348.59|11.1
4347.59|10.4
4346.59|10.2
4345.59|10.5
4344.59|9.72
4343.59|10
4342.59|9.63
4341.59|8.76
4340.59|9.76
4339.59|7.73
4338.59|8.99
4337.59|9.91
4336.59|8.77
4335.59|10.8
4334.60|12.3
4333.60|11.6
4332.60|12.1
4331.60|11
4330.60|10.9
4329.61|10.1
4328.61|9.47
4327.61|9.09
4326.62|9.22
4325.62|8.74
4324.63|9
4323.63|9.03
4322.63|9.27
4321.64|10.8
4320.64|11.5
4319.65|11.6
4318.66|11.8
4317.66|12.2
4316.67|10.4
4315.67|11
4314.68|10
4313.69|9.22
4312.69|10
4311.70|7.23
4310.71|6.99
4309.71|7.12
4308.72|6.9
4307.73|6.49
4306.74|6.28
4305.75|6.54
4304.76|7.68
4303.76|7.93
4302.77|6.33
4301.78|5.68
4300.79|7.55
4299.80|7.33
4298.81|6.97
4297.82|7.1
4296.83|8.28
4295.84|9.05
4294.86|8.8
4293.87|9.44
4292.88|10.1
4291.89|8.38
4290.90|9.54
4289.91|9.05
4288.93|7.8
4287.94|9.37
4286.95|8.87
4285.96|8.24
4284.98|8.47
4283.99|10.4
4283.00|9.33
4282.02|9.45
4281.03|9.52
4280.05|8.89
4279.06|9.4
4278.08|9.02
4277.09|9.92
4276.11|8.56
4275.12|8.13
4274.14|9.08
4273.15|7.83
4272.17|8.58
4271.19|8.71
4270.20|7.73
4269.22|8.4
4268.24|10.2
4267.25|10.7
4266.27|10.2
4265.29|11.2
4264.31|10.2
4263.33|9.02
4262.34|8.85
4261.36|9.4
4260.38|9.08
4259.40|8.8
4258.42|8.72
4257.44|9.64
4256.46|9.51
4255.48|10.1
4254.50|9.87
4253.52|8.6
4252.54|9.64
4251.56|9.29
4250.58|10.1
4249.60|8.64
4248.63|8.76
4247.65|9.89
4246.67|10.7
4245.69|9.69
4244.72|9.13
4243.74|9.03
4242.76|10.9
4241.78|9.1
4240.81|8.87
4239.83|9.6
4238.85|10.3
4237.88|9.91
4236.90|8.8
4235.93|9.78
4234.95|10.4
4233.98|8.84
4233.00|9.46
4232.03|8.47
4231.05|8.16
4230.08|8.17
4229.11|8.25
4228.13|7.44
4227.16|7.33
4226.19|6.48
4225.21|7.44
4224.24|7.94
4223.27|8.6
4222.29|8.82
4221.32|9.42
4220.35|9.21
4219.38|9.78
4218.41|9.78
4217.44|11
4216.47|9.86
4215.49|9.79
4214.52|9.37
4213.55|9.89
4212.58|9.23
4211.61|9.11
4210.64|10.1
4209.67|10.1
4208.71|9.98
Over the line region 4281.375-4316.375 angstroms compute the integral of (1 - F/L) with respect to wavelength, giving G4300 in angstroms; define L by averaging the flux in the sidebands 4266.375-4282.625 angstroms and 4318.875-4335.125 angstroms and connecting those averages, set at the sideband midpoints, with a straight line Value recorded 5.0 angstroms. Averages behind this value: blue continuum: 9.04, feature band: 8.27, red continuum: 10.4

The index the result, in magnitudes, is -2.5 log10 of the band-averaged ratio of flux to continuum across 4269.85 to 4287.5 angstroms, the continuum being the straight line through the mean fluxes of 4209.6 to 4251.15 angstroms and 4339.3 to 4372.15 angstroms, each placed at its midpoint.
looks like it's 0.11 mag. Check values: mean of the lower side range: 9.19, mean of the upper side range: 10.9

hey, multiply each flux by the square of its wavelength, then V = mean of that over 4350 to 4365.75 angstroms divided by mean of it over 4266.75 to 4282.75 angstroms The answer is 1.3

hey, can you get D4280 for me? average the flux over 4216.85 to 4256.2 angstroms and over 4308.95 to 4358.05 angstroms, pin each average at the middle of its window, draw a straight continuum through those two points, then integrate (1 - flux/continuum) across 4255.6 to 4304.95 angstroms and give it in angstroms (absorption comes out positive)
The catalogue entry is 3.8 angstroms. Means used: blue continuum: 9.15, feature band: 8.82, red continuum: 10.1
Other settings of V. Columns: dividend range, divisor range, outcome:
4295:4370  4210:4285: 1.11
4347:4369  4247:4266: 1.26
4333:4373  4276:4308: 1.33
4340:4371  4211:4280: 1.26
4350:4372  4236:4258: 1.26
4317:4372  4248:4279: 1.20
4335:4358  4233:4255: 1.12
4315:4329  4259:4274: 1.13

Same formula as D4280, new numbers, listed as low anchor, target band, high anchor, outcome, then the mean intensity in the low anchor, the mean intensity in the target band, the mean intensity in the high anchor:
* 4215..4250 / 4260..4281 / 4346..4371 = 1.2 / 9.11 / 9.2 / 11.3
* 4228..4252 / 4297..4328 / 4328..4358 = 4.5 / 9.3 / 8.61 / 10.4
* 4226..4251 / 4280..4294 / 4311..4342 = 0.7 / 9.12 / 9.12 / 10.1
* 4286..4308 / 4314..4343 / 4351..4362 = -1.8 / 7.95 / 10.2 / 11.1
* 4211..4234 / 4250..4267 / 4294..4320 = -1.9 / 8.83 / 9.55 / 8.33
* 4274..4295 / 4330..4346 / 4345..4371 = 0.8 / 9.08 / 10.2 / 11.3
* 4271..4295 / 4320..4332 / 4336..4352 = -0.3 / 9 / 9.86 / 9.88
